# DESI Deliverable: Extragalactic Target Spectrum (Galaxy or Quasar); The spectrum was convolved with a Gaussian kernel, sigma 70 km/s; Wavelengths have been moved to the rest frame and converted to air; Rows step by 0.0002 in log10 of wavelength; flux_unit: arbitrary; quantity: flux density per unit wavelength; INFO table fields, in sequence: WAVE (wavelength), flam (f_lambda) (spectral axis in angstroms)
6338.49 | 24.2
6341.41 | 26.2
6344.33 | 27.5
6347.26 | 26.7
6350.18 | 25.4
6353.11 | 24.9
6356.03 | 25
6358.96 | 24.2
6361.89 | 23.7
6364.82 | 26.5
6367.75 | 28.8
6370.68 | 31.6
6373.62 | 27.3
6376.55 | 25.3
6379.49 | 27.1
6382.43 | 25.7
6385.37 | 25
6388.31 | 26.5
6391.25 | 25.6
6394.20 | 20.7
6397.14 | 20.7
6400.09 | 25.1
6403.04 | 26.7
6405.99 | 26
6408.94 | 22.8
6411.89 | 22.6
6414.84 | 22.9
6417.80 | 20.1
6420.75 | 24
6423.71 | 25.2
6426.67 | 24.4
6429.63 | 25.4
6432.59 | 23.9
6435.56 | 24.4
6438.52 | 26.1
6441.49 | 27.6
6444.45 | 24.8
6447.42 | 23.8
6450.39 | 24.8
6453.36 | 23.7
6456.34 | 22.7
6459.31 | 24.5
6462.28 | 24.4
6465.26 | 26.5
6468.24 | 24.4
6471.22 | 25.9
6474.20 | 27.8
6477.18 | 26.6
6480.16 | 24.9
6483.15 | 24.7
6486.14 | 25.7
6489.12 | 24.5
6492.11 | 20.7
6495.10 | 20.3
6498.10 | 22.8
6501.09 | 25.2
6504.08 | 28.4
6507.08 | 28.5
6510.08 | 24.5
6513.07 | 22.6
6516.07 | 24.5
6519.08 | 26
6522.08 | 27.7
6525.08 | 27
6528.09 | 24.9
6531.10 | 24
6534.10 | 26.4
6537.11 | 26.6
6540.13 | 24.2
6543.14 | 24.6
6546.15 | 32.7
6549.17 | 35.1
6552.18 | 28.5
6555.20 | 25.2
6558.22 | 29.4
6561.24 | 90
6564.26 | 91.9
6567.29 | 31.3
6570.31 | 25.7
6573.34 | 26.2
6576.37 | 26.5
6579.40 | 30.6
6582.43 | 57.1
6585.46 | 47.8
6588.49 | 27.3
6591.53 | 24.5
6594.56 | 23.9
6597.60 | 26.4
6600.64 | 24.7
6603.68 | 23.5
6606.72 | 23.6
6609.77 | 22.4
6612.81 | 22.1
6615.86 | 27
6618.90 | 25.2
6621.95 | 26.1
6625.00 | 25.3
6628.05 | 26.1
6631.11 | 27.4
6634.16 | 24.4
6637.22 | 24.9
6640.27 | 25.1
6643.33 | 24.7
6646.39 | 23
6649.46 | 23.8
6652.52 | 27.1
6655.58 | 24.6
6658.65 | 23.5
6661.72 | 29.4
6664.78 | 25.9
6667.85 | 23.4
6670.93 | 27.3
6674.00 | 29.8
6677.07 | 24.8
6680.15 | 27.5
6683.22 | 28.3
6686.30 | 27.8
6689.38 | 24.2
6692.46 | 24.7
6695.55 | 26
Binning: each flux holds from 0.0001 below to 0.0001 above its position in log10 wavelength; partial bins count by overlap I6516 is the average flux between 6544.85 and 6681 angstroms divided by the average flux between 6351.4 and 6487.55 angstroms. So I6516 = 1.21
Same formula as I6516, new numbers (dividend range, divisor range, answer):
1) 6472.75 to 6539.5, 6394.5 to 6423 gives 1.08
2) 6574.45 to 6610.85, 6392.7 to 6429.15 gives 1.27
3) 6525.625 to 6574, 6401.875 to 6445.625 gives 1.45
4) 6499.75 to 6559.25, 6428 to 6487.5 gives 1.07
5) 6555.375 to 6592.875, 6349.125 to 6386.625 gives 1.60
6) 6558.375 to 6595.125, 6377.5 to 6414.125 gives 1.71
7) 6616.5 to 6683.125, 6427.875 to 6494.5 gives 1.04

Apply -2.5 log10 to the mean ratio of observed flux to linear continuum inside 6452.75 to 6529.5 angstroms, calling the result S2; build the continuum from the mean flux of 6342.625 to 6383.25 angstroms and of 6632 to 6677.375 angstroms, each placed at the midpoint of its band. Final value 0.04 mag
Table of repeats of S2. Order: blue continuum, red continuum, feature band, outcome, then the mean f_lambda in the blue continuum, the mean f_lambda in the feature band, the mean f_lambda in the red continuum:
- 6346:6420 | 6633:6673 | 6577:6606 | -0.238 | 25.1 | 31.4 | 25.2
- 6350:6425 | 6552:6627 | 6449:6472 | 0.141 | 25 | 24.6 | 33.3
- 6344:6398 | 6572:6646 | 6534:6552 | -0.055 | 25.7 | 28.4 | 27.5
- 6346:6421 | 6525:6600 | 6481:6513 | 0.256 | 25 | 24.5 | 34.3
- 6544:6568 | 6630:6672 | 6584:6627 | 0.306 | 45.4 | 26.4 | 25.3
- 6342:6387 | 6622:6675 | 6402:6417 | 0.098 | 26.3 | 23.9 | 25.6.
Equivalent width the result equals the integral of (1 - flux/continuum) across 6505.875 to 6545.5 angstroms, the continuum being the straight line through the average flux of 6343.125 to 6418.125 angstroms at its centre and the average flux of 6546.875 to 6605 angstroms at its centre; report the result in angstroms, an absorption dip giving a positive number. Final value 9.4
